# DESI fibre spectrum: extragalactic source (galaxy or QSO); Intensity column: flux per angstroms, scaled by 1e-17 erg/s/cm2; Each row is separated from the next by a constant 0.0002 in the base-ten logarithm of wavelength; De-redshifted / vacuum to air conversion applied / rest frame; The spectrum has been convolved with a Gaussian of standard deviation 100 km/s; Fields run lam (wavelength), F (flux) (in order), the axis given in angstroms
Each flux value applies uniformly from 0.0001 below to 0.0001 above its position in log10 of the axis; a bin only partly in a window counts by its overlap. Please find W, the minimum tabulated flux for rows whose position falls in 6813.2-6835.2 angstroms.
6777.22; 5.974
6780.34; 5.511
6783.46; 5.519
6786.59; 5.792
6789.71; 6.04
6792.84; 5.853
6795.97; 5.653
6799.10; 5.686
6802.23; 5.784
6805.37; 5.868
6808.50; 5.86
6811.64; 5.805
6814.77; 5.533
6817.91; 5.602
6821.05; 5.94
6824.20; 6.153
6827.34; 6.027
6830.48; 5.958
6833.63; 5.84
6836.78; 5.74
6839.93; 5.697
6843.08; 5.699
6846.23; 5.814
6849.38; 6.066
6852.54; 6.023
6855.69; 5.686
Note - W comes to 5.533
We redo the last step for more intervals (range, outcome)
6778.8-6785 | 5.511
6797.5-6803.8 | 5.686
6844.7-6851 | 5.814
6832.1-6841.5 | 5.697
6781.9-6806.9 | 5.519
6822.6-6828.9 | 6.027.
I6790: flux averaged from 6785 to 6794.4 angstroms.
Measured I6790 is 5.89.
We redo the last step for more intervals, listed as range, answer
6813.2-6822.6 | 5.7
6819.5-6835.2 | 5.98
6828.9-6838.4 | 5.84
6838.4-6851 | 5.82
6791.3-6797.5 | 5.75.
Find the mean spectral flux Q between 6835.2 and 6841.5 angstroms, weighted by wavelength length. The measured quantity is 5.72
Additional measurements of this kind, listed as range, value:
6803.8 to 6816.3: 5.77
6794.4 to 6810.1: 5.77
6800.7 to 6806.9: 5.82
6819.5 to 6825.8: 6.04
